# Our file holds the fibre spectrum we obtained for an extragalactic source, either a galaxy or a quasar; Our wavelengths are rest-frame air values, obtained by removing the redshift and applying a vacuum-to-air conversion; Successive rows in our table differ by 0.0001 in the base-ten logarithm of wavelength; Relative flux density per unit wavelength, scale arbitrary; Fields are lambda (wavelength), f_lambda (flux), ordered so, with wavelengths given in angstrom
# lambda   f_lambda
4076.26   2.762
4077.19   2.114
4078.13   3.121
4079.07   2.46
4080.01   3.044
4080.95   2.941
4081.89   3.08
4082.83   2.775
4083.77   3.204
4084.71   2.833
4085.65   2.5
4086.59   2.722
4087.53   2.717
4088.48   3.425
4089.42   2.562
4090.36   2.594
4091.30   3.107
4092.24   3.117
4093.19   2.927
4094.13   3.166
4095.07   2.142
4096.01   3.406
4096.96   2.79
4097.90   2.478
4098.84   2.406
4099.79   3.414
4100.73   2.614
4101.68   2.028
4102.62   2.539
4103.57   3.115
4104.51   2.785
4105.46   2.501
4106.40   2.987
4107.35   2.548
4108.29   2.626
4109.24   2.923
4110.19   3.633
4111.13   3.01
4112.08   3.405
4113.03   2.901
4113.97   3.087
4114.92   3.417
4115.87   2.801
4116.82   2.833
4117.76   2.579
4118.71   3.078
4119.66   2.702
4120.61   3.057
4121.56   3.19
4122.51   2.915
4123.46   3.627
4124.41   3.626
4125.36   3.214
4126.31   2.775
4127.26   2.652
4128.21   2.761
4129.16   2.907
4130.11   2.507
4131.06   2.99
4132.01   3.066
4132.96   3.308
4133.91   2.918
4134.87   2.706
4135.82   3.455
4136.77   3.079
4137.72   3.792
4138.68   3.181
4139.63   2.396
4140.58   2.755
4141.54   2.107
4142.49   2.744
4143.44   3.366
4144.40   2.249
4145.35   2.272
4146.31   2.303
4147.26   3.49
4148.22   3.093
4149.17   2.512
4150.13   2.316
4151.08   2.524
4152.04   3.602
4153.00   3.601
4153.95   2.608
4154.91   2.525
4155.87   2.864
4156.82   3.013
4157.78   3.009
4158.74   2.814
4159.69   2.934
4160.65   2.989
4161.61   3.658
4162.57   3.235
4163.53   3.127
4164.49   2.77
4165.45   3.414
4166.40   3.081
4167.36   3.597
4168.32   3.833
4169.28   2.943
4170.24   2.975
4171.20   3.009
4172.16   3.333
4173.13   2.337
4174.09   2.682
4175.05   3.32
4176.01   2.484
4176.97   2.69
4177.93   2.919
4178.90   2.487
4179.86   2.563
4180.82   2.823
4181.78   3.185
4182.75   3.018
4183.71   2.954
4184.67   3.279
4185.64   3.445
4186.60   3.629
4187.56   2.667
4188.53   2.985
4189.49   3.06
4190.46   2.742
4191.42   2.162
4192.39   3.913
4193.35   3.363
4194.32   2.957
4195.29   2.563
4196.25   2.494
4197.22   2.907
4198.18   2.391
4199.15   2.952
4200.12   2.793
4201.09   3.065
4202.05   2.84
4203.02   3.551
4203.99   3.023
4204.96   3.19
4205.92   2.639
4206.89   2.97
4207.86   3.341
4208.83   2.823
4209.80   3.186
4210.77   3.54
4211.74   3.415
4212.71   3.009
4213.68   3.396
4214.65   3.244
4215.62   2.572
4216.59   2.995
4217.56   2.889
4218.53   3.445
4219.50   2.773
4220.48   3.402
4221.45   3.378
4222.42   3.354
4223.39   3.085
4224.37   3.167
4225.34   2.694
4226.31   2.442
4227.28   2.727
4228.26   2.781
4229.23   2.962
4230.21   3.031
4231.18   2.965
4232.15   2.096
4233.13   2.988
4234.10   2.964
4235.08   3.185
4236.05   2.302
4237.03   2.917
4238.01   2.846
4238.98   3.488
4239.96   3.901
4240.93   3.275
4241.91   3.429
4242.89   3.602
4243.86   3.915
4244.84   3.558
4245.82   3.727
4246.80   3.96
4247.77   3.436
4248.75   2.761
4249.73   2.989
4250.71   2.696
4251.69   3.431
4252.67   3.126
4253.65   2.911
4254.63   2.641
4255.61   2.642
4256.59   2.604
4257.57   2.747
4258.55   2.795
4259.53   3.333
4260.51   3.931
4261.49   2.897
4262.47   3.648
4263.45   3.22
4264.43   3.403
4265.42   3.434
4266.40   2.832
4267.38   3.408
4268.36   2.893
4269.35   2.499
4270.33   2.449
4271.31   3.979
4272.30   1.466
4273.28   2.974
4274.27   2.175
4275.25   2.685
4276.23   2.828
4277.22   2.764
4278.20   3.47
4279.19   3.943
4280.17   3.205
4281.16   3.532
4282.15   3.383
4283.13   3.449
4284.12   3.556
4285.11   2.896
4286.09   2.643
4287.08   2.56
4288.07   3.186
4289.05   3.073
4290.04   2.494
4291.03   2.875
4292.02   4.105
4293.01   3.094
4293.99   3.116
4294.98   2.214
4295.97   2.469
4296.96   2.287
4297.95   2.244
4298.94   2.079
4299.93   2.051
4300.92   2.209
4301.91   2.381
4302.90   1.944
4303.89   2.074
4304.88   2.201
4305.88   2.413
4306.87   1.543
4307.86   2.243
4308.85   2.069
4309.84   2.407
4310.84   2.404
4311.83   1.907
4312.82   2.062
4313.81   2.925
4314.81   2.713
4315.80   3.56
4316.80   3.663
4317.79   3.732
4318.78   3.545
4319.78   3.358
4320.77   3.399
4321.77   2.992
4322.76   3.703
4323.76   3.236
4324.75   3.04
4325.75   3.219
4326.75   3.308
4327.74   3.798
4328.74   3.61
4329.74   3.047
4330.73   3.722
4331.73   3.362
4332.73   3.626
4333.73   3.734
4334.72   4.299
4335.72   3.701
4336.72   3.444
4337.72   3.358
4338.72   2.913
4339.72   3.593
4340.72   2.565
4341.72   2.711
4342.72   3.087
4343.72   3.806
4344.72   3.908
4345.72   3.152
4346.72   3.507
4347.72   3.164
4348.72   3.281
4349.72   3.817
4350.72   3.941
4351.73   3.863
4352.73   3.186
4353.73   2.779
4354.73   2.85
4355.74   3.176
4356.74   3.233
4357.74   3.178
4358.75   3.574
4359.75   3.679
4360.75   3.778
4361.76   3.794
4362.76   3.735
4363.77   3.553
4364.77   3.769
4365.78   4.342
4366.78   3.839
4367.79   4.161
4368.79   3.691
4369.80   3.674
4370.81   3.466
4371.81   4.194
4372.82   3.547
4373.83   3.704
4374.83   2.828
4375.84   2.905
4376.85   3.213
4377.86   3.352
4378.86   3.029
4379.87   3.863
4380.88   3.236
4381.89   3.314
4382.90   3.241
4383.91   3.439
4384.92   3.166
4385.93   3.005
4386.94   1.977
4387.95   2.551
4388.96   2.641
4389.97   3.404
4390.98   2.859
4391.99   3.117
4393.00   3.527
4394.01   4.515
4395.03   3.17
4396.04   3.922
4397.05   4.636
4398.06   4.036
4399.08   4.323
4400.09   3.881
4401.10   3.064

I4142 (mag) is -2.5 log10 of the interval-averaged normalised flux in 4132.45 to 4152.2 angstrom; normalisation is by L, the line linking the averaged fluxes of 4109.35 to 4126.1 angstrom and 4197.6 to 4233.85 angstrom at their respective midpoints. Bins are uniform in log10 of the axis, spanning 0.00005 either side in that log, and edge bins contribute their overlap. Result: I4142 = 0.08 mag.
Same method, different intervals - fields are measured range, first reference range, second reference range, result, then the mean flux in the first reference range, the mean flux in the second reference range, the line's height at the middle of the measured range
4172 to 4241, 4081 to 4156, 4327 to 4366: 0.05 mag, 2.89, 3.47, 3.12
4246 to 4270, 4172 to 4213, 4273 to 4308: -0.11 mag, 2.97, 2.73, 2.81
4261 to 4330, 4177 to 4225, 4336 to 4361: 0.12 mag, 3.03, 3.34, 3.23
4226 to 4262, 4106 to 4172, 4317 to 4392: 0.04 mag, 2.99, 3.4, 3.19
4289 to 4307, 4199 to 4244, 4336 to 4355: 0.29 mag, 3.07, 3.32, 3.23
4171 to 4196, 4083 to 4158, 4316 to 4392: 0.03 mag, 2.89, 3.4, 3.03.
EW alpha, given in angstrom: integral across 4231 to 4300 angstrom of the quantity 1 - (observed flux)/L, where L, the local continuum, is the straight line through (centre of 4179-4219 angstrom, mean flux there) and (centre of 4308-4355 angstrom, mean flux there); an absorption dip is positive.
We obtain 2.32 angstrom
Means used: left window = 3.02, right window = 3.25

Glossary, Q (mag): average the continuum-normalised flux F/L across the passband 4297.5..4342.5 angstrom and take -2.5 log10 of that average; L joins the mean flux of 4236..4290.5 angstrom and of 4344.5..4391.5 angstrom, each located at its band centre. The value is 0.12 mag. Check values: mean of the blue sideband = 3.11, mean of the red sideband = 3.39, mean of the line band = 2.94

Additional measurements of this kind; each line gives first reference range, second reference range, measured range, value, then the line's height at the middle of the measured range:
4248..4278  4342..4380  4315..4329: -0.04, 3.29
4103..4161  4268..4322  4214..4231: -0.06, 2.84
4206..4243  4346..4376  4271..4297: 0.10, 3.27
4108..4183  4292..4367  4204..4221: -0.03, 3.02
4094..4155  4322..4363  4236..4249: -0.08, 3.18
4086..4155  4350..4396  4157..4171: -0.06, 2.98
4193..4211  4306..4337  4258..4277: 0.02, 3.06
